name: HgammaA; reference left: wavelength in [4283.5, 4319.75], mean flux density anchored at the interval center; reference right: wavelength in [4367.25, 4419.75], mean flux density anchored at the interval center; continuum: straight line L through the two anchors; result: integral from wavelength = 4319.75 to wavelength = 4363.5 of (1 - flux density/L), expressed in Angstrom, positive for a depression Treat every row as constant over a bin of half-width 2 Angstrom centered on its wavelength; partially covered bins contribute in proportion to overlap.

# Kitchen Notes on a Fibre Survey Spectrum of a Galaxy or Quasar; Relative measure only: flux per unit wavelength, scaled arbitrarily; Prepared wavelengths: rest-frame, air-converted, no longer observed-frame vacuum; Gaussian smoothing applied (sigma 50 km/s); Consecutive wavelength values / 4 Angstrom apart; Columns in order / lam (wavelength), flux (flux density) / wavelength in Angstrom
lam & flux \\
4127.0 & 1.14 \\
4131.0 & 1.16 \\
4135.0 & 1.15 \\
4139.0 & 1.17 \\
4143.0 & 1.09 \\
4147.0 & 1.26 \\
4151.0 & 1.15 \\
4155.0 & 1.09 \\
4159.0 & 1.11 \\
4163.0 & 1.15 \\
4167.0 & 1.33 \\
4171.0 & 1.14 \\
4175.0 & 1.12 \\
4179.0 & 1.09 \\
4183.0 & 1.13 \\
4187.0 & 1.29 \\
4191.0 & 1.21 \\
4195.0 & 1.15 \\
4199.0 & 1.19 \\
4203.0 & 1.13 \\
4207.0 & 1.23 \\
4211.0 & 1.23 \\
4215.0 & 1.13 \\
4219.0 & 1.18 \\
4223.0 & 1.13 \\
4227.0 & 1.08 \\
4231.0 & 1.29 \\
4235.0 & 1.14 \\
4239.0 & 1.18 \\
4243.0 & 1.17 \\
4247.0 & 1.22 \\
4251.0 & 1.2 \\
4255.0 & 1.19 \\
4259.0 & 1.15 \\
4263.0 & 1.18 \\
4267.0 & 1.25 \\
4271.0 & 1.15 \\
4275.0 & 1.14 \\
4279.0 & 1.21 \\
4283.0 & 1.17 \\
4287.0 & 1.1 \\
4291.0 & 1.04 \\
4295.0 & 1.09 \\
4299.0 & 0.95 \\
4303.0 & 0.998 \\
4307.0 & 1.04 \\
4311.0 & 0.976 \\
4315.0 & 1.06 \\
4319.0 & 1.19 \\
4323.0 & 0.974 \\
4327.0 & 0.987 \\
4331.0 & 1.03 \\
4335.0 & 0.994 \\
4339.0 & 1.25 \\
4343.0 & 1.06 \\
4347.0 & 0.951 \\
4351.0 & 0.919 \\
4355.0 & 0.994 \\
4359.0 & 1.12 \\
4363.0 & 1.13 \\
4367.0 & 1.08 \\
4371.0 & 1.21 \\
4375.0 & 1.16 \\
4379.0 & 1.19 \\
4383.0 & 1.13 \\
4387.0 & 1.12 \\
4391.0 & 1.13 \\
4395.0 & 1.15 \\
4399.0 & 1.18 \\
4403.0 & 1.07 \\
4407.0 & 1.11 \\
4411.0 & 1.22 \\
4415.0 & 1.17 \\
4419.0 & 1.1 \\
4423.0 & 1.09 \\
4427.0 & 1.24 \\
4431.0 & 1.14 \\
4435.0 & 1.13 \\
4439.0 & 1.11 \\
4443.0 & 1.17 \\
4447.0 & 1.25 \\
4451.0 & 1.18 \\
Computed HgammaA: 2.2 Angstrom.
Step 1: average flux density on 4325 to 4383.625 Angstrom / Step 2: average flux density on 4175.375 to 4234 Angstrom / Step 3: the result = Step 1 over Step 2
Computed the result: 0.92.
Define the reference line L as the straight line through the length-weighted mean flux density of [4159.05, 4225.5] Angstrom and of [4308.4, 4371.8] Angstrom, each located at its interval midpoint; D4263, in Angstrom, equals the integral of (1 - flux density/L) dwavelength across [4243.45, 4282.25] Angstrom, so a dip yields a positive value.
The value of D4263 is -2.4 Angstrom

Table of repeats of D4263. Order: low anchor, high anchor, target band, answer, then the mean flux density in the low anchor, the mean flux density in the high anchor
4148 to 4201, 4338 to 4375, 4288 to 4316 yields 2.1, 1.17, 1.08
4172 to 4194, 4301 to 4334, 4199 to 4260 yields -3.2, 1.17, 1.03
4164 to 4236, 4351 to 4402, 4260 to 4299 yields 0.5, 1.18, 1.12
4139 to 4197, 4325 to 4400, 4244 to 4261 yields -0.8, 1.17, 1.09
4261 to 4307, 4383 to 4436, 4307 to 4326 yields 1.3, 1.11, 1.14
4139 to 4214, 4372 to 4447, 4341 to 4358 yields 2.4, 1.17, 1.15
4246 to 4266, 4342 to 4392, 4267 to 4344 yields 4.5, 1.19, 1.09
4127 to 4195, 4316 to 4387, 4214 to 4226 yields 0.0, 1.16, 1.08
